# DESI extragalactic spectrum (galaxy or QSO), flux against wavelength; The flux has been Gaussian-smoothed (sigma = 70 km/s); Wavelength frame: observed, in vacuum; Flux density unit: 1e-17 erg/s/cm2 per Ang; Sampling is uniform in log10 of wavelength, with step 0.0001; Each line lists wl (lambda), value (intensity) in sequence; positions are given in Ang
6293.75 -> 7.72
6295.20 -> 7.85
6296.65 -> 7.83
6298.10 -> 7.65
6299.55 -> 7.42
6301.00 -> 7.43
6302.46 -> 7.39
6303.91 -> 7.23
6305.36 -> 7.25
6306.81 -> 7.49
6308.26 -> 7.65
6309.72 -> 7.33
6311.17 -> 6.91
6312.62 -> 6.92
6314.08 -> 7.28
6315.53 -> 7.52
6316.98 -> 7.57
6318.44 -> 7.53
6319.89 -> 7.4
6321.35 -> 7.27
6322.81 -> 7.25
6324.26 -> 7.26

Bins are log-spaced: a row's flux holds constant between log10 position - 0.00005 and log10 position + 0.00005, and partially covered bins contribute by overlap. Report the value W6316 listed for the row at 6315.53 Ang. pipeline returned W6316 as 7.52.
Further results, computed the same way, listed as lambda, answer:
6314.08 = 7.28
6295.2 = 7.85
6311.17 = 6.91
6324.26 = 7.26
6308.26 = 7.65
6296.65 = 7.83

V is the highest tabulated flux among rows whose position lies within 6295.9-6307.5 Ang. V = 7.83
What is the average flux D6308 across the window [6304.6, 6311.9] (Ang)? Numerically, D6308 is 7.33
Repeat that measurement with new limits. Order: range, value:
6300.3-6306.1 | 7.32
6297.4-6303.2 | 7.46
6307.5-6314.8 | 7.21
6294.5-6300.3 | 7.69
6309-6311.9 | 7.13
